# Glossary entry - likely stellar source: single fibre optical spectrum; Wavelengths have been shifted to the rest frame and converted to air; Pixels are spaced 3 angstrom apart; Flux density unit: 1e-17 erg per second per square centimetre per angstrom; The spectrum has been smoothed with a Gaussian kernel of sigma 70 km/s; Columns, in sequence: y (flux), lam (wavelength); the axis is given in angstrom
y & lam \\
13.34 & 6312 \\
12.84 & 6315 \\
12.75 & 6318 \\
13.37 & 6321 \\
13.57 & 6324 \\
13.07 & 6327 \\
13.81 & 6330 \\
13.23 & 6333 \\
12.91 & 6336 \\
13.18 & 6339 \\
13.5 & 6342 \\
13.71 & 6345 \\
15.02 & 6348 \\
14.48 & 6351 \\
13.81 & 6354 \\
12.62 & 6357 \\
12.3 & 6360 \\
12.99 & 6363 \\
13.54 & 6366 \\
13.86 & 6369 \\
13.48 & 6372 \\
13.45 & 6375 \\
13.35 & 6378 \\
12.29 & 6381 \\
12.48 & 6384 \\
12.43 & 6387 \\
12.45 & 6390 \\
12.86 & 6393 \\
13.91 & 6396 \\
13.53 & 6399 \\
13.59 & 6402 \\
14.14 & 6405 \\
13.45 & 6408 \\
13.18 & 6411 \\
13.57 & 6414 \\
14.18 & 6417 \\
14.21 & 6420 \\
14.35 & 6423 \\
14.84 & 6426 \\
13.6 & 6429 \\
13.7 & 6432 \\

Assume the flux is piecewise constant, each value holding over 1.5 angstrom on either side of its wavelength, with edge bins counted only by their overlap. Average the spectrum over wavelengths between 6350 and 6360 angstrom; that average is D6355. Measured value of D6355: 13.4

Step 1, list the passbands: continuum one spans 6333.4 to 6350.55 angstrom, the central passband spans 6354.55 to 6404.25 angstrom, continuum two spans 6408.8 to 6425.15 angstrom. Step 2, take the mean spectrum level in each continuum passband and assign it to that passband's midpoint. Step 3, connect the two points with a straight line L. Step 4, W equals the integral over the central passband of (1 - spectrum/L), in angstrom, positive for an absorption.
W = 2.5 angstrom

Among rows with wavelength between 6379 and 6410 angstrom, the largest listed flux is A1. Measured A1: 14.14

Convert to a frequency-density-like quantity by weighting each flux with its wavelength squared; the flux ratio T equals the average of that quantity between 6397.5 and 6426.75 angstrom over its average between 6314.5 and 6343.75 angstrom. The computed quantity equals 1.08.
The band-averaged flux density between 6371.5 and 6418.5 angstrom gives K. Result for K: 13.3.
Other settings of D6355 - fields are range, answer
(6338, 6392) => 13.3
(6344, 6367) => 13.6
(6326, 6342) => 13.3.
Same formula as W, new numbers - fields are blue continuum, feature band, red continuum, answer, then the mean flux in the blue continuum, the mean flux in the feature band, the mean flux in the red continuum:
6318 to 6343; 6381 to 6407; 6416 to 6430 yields 1.55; 13.3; 13.1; 14.3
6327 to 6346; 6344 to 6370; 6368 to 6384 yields -0.61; 13.4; 13.6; 13.2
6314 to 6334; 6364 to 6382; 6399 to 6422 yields 0.25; 13.2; 13.3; 13.8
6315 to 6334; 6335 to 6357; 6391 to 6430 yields -0.57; 13.3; 13.7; 13.8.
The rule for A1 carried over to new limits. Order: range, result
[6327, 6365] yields 15.02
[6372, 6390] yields 13.48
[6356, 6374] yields 13.86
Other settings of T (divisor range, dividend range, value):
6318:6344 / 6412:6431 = 1.09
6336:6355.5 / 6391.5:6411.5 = 0.99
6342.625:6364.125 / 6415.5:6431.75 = 1.07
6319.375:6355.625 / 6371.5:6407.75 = 0.98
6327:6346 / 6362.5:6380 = 1.02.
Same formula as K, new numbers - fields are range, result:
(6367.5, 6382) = 13.3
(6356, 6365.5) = 12.7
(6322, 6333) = 13.4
